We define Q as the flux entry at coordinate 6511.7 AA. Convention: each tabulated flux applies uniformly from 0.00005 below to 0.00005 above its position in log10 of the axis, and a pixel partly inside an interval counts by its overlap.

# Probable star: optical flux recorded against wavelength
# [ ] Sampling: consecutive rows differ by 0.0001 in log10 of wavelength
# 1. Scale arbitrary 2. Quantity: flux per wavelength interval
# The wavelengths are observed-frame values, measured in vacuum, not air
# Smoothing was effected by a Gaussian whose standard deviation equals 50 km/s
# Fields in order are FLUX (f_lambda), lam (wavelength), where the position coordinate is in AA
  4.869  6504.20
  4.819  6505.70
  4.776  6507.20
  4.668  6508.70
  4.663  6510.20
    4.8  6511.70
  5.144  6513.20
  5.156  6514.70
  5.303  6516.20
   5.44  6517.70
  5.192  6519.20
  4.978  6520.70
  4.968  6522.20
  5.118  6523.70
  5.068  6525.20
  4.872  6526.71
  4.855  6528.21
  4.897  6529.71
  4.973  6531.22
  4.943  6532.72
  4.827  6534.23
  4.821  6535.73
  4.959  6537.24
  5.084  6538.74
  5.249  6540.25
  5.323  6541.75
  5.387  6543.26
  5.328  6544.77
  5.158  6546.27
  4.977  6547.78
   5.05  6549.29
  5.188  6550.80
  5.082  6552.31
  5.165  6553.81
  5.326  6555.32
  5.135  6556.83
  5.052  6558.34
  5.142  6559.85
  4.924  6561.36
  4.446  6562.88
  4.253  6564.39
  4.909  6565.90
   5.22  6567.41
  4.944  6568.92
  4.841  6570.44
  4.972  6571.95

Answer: 4.8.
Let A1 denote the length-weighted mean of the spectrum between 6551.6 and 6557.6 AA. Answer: 5.18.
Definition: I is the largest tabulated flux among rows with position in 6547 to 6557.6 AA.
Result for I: 5.326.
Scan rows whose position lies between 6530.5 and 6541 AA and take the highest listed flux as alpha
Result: 5.249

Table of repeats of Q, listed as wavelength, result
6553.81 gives 5.165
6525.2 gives 5.068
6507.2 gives 4.776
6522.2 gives 4.968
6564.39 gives 4.253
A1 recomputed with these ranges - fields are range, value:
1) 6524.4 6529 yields 4.93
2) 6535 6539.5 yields 4.95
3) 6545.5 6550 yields 5.07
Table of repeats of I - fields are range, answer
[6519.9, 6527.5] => 5.118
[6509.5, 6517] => 5.303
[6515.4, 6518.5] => 5.44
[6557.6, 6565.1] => 5.142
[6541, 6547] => 5.387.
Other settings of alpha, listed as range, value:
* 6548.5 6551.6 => 5.188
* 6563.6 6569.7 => 5.22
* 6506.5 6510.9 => 4.776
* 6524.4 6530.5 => 5.068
